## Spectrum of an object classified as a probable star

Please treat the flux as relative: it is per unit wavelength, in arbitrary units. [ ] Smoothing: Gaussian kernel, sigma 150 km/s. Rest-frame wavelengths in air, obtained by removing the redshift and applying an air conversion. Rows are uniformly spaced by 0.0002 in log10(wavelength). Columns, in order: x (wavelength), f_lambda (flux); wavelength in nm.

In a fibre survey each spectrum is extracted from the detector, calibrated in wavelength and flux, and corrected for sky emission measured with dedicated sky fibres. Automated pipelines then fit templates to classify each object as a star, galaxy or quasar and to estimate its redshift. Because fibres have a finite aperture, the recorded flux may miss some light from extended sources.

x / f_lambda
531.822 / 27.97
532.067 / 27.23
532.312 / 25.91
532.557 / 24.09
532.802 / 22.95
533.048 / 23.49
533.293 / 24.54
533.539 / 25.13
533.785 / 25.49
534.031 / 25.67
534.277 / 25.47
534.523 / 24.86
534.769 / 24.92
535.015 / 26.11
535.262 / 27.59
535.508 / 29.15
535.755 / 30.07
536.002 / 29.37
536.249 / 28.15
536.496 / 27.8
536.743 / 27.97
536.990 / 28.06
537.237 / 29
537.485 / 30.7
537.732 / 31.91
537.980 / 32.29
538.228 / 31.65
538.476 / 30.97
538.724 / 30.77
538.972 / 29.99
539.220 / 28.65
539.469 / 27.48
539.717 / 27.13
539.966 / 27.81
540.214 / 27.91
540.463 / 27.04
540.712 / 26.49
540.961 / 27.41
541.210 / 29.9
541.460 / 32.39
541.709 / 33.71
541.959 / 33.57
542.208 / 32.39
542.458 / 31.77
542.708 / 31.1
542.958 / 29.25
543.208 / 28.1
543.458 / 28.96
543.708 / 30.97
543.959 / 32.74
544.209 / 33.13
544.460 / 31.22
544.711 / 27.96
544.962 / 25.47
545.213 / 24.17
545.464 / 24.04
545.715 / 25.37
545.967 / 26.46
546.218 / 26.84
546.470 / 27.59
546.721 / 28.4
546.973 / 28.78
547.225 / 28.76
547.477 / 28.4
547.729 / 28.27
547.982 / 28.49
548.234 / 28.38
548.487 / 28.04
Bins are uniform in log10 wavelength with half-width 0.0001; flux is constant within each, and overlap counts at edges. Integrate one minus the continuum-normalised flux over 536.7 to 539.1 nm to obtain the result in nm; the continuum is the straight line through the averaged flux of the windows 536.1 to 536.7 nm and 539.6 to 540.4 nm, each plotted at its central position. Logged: -0.22 nm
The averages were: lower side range 28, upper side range 27.6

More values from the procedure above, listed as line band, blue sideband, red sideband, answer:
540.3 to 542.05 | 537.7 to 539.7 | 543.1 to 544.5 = 0.03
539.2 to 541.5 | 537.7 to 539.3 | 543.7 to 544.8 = 0.22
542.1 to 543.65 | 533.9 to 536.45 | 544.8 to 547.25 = -0.21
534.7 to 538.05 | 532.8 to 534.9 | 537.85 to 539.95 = -0.18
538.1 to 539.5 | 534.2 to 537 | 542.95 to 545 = -0.08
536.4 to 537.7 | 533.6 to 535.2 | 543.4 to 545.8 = -0.13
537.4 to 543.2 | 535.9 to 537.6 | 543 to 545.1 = -0.17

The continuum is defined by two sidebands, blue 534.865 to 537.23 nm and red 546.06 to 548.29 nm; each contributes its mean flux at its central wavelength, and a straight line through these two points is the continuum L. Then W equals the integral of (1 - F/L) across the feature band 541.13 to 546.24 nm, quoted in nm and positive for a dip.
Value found -0.24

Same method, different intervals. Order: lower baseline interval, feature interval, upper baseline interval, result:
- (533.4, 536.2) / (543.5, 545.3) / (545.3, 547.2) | -0.178 nm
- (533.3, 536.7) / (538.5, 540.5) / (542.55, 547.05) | -0.072 nm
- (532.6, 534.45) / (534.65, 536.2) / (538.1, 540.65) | -0.110 nm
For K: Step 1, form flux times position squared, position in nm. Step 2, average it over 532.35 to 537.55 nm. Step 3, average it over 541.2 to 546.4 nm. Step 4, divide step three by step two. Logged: 1.14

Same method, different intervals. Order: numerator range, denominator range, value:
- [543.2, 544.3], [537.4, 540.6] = 1.07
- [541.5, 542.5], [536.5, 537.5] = 1.17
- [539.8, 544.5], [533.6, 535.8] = 1.18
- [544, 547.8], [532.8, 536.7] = 1.09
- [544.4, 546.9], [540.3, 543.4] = 0.90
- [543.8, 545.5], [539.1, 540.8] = 1.06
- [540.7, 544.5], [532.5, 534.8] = 1.30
